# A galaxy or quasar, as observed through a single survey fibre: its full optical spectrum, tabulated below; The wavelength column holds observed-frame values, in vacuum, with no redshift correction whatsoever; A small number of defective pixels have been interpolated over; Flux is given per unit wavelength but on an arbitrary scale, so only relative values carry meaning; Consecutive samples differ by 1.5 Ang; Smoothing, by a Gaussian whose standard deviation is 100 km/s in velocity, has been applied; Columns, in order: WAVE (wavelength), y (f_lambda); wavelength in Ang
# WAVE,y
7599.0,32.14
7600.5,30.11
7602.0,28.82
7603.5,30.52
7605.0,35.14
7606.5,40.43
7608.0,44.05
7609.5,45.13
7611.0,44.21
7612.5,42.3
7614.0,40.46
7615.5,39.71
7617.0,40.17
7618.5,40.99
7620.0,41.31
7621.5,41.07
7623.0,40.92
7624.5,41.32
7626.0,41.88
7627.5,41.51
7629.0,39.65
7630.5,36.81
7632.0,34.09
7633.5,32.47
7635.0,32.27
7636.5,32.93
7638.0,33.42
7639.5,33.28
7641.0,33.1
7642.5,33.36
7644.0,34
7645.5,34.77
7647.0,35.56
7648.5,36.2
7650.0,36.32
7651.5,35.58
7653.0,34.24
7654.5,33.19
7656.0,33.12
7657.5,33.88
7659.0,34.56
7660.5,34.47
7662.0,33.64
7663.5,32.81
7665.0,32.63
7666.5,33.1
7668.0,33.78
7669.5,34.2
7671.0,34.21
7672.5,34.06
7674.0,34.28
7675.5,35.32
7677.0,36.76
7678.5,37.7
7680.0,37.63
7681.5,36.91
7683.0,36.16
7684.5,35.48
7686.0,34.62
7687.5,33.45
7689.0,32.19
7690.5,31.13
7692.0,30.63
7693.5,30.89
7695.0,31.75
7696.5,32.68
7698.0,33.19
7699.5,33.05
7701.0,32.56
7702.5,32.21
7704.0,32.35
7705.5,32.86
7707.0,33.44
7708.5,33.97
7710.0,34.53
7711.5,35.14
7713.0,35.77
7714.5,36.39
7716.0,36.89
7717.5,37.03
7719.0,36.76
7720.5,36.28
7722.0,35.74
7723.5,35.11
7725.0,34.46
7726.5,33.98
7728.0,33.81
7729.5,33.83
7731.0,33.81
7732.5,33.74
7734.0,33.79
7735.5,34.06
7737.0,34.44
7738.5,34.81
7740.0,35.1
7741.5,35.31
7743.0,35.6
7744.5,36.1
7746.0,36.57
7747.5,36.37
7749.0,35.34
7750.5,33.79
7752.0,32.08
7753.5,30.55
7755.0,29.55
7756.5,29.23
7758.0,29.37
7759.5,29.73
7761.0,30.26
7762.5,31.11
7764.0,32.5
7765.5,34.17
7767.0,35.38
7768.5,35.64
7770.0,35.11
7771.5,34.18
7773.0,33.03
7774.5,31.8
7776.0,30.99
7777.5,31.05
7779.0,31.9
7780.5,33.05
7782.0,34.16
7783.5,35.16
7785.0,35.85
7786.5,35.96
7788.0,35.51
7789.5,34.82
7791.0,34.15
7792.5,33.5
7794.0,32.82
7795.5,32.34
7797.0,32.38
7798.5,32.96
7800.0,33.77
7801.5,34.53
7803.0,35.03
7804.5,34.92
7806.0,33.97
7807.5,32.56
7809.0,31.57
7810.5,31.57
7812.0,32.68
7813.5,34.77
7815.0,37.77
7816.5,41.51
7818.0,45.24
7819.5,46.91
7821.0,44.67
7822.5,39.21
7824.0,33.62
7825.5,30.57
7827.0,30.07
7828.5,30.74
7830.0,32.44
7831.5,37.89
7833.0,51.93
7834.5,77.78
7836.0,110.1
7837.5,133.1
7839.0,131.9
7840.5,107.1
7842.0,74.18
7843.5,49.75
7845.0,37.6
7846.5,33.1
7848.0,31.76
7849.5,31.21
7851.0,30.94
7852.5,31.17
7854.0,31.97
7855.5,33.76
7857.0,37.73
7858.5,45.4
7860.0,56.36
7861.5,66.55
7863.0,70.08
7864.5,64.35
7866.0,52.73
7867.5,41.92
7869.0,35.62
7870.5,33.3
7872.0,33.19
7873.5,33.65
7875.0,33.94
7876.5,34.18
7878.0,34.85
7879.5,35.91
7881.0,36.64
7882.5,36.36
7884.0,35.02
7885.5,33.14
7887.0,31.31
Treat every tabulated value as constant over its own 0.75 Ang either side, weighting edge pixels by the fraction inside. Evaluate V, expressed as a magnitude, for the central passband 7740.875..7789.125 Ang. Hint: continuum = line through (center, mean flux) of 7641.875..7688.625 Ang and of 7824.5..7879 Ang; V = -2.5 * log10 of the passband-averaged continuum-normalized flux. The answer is 0.28 mag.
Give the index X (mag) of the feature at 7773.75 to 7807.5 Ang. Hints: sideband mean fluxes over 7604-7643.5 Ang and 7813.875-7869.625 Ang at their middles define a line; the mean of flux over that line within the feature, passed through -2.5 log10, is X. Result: 0.40 mag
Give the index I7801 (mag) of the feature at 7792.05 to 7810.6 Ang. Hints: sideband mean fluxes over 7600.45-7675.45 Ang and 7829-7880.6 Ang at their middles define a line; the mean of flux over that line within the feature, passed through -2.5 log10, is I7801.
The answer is 0.40 mag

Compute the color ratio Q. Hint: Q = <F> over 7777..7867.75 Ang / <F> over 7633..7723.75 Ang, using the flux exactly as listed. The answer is 1.31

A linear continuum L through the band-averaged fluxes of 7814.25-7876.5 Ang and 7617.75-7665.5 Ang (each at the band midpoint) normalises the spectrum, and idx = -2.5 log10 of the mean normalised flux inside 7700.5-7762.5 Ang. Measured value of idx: 0.23 mag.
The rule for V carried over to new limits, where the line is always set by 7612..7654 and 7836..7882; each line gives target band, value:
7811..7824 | 0.21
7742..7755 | 0.28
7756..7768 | 0.39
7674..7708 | 0.20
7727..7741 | 0.26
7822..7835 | 0.23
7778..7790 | 0.32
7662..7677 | 0.16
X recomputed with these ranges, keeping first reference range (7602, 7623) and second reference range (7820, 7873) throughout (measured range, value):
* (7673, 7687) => 0.20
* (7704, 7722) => 0.27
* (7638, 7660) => 0.21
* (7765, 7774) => 0.35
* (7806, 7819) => 0.36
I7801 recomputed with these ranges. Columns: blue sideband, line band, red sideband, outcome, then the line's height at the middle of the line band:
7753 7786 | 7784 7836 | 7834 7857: 0.260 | 48.2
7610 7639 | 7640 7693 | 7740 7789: 0.086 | 37.2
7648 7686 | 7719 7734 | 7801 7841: 0.178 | 40.8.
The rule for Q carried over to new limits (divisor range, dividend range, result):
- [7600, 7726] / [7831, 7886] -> 1.44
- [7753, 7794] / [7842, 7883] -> 1.25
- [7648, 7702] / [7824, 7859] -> 1.58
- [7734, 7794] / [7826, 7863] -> 1.66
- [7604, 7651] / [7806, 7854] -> 1.30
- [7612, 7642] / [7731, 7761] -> 0.88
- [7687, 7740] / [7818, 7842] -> 1.84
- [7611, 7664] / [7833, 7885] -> 1.42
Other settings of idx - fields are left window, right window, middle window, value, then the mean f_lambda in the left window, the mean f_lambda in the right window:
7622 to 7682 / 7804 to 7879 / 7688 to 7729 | 0.15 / 35.3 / 47.1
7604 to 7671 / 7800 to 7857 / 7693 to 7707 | 0.23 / 36.7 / 47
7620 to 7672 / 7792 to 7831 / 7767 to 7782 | 0.06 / 35.3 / 35.1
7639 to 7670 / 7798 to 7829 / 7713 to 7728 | -0.03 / 34.1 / 35.7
